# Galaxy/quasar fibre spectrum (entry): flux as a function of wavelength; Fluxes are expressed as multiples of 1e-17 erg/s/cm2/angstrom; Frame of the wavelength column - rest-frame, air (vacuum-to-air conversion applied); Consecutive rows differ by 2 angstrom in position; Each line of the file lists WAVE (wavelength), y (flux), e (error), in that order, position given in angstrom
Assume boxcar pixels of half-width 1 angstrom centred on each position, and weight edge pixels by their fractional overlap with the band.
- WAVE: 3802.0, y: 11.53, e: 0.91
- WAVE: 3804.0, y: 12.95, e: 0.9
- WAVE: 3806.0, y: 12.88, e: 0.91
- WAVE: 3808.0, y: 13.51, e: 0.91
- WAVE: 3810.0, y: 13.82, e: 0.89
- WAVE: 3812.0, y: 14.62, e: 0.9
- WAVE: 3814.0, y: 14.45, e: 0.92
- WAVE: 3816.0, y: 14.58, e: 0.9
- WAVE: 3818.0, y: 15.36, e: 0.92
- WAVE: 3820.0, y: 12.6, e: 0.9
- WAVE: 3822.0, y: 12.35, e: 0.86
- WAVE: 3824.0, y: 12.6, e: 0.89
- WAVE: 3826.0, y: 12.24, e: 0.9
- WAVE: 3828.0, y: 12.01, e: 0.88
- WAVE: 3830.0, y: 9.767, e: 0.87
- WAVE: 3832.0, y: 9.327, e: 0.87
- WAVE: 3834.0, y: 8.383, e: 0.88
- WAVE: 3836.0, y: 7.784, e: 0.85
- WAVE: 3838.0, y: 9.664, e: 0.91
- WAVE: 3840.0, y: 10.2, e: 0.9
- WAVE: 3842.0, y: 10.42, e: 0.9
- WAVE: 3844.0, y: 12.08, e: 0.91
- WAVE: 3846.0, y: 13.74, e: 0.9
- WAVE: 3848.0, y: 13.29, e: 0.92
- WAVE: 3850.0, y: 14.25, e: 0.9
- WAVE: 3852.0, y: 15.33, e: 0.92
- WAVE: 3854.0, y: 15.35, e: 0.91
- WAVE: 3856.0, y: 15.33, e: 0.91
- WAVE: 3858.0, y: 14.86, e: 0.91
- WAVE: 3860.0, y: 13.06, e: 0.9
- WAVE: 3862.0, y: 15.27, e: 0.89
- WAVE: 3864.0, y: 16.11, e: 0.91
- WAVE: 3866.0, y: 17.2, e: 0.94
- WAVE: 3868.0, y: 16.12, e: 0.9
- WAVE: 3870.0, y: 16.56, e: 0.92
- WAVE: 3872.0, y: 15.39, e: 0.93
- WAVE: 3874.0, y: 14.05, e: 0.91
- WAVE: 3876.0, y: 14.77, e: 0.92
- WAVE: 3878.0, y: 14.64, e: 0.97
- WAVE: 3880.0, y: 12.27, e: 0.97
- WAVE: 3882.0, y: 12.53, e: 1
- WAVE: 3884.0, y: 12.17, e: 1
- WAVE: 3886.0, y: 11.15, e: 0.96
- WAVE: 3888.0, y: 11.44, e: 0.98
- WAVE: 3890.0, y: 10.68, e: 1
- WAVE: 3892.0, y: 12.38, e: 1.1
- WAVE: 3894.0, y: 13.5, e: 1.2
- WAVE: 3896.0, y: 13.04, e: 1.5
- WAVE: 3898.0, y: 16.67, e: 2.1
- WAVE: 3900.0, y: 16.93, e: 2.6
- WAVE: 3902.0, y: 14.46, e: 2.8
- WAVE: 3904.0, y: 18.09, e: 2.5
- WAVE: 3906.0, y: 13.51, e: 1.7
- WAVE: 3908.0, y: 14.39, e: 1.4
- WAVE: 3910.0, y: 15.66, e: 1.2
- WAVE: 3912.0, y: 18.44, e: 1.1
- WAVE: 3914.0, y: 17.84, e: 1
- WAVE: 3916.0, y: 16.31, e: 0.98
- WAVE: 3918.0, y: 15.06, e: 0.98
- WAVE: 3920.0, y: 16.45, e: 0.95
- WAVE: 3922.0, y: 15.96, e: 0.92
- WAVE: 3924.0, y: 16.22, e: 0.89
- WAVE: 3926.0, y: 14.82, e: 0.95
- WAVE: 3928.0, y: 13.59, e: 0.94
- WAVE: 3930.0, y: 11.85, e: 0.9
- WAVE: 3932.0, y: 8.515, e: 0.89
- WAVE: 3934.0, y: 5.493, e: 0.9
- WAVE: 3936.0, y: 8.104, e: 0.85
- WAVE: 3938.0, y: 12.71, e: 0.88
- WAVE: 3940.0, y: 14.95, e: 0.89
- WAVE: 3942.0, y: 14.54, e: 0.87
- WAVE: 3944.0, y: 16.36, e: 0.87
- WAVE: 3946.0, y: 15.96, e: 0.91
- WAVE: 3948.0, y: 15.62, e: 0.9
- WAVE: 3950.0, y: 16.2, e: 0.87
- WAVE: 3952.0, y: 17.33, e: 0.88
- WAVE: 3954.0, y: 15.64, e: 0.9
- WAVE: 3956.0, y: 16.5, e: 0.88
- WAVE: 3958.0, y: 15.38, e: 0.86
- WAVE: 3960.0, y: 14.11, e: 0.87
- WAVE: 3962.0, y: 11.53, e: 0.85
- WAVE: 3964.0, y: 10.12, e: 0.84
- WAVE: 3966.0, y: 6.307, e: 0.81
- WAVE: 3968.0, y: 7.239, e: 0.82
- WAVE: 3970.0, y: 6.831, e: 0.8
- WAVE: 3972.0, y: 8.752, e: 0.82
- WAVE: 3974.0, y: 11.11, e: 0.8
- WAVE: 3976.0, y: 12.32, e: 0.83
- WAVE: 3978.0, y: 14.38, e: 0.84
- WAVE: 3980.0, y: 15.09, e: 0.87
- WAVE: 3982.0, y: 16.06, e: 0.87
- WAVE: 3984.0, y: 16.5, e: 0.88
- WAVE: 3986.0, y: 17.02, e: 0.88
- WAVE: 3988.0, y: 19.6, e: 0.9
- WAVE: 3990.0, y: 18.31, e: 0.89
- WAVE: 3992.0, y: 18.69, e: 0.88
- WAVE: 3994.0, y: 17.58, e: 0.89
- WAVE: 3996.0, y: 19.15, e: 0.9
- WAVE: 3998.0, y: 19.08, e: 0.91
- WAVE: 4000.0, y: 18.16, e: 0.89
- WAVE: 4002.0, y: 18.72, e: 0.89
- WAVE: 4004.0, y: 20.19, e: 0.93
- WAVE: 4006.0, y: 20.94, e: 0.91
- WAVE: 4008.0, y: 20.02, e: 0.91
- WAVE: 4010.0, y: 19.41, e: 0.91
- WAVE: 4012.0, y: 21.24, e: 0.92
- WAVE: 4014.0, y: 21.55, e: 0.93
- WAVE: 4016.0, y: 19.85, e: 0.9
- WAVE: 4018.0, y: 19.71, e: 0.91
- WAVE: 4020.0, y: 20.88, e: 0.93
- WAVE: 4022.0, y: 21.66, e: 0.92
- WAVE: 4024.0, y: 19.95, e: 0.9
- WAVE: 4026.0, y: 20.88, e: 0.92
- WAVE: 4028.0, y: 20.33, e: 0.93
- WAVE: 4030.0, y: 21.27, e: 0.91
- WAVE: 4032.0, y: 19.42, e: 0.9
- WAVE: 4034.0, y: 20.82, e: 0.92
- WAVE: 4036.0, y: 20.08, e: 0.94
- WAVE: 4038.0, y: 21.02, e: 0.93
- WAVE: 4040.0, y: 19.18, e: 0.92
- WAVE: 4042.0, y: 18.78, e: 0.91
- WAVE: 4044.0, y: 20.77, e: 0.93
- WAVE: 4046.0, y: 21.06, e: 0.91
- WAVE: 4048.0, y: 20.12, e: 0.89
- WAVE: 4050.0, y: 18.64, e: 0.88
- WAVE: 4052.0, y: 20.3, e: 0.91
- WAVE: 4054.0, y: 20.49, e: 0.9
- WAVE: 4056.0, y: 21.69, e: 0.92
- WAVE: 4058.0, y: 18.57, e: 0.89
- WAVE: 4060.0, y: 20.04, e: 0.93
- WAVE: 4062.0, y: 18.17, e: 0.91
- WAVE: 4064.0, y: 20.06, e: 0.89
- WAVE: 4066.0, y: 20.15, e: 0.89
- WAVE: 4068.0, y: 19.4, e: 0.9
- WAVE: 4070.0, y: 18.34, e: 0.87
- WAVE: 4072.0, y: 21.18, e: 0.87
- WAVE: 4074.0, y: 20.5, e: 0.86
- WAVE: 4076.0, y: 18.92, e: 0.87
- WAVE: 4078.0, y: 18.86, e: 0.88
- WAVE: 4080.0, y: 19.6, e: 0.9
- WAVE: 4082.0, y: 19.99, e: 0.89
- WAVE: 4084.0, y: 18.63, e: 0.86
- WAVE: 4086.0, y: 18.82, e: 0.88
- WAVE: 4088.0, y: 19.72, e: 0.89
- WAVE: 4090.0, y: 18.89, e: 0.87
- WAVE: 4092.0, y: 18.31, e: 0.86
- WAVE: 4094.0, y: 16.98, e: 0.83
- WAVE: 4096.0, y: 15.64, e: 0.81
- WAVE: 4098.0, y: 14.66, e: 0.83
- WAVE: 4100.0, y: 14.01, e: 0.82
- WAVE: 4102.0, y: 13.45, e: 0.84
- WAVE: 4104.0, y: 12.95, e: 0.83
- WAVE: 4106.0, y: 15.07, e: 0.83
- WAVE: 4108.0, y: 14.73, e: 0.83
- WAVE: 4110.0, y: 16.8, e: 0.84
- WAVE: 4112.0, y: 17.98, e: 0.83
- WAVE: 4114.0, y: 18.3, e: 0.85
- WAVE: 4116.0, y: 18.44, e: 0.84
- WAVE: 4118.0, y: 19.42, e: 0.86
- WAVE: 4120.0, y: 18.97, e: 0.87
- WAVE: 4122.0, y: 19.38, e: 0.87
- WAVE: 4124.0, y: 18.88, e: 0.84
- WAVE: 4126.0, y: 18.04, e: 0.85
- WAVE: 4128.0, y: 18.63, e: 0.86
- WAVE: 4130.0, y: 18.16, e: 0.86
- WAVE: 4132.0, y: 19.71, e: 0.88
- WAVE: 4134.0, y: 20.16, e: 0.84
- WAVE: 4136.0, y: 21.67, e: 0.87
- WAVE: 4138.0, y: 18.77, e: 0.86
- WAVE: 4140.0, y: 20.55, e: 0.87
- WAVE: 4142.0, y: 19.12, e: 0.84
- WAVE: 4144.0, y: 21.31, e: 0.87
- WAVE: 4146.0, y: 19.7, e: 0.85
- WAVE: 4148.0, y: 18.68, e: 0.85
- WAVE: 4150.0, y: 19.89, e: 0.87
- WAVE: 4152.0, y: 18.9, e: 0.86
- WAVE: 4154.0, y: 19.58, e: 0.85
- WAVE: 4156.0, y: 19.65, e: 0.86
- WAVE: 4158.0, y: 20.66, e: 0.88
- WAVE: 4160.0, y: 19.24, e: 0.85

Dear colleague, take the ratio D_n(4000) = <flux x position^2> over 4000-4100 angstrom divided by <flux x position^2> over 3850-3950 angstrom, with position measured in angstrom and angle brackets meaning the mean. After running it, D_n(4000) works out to 1.47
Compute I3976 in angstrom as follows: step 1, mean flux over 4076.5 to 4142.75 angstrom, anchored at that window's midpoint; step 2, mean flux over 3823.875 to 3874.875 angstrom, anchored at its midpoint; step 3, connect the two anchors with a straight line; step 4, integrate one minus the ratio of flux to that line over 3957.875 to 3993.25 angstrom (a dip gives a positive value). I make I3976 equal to 5.09 angstrom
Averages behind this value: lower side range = 13.1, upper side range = 18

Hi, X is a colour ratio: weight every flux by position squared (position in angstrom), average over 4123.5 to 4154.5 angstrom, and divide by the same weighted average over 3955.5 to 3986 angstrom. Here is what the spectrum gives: 1.7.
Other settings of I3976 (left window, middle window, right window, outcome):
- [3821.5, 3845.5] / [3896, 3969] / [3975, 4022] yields 5.15 angstrom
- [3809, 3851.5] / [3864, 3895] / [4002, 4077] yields 0.47 angstrom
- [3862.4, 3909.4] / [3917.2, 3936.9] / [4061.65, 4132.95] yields 3.14 angstrom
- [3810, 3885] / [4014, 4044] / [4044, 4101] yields -4.07 angstrom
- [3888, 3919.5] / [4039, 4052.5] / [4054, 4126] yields -1.84 angstrom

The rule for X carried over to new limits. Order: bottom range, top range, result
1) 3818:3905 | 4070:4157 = 1.57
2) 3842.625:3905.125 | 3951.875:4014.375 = 1.17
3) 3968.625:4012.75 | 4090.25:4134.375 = 1.09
